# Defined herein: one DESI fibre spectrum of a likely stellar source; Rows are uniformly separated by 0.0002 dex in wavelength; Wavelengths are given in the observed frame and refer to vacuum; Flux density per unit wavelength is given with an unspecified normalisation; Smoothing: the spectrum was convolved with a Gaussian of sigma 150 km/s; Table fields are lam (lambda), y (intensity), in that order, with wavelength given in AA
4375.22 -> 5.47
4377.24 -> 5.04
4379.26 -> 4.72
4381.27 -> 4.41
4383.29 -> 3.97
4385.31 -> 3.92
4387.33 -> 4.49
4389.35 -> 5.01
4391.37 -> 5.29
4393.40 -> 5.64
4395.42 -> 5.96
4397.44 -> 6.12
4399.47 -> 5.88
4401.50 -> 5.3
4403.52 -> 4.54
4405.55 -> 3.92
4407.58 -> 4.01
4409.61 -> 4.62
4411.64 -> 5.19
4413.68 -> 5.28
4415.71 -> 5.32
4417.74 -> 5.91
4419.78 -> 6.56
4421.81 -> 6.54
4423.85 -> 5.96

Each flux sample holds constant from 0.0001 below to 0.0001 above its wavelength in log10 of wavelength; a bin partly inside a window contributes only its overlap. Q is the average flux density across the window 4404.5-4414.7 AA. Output 4.6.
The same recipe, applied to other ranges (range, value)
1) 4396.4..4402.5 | 5.77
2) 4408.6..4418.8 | 5.27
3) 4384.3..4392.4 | 4.68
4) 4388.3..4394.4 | 5.3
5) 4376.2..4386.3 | 4.41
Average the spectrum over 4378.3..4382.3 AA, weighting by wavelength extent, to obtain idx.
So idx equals 4.57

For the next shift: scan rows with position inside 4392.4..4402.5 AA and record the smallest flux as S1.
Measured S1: 5.3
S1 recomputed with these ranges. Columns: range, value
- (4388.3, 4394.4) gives 5.01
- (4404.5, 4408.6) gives 3.92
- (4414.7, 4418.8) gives 5.32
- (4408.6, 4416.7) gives 4.62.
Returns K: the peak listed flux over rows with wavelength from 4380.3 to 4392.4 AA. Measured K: 5.29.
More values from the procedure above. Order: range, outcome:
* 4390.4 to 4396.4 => 5.96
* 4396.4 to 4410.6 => 6.12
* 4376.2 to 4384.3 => 5.04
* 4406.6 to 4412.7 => 5.19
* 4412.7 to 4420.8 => 6.56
